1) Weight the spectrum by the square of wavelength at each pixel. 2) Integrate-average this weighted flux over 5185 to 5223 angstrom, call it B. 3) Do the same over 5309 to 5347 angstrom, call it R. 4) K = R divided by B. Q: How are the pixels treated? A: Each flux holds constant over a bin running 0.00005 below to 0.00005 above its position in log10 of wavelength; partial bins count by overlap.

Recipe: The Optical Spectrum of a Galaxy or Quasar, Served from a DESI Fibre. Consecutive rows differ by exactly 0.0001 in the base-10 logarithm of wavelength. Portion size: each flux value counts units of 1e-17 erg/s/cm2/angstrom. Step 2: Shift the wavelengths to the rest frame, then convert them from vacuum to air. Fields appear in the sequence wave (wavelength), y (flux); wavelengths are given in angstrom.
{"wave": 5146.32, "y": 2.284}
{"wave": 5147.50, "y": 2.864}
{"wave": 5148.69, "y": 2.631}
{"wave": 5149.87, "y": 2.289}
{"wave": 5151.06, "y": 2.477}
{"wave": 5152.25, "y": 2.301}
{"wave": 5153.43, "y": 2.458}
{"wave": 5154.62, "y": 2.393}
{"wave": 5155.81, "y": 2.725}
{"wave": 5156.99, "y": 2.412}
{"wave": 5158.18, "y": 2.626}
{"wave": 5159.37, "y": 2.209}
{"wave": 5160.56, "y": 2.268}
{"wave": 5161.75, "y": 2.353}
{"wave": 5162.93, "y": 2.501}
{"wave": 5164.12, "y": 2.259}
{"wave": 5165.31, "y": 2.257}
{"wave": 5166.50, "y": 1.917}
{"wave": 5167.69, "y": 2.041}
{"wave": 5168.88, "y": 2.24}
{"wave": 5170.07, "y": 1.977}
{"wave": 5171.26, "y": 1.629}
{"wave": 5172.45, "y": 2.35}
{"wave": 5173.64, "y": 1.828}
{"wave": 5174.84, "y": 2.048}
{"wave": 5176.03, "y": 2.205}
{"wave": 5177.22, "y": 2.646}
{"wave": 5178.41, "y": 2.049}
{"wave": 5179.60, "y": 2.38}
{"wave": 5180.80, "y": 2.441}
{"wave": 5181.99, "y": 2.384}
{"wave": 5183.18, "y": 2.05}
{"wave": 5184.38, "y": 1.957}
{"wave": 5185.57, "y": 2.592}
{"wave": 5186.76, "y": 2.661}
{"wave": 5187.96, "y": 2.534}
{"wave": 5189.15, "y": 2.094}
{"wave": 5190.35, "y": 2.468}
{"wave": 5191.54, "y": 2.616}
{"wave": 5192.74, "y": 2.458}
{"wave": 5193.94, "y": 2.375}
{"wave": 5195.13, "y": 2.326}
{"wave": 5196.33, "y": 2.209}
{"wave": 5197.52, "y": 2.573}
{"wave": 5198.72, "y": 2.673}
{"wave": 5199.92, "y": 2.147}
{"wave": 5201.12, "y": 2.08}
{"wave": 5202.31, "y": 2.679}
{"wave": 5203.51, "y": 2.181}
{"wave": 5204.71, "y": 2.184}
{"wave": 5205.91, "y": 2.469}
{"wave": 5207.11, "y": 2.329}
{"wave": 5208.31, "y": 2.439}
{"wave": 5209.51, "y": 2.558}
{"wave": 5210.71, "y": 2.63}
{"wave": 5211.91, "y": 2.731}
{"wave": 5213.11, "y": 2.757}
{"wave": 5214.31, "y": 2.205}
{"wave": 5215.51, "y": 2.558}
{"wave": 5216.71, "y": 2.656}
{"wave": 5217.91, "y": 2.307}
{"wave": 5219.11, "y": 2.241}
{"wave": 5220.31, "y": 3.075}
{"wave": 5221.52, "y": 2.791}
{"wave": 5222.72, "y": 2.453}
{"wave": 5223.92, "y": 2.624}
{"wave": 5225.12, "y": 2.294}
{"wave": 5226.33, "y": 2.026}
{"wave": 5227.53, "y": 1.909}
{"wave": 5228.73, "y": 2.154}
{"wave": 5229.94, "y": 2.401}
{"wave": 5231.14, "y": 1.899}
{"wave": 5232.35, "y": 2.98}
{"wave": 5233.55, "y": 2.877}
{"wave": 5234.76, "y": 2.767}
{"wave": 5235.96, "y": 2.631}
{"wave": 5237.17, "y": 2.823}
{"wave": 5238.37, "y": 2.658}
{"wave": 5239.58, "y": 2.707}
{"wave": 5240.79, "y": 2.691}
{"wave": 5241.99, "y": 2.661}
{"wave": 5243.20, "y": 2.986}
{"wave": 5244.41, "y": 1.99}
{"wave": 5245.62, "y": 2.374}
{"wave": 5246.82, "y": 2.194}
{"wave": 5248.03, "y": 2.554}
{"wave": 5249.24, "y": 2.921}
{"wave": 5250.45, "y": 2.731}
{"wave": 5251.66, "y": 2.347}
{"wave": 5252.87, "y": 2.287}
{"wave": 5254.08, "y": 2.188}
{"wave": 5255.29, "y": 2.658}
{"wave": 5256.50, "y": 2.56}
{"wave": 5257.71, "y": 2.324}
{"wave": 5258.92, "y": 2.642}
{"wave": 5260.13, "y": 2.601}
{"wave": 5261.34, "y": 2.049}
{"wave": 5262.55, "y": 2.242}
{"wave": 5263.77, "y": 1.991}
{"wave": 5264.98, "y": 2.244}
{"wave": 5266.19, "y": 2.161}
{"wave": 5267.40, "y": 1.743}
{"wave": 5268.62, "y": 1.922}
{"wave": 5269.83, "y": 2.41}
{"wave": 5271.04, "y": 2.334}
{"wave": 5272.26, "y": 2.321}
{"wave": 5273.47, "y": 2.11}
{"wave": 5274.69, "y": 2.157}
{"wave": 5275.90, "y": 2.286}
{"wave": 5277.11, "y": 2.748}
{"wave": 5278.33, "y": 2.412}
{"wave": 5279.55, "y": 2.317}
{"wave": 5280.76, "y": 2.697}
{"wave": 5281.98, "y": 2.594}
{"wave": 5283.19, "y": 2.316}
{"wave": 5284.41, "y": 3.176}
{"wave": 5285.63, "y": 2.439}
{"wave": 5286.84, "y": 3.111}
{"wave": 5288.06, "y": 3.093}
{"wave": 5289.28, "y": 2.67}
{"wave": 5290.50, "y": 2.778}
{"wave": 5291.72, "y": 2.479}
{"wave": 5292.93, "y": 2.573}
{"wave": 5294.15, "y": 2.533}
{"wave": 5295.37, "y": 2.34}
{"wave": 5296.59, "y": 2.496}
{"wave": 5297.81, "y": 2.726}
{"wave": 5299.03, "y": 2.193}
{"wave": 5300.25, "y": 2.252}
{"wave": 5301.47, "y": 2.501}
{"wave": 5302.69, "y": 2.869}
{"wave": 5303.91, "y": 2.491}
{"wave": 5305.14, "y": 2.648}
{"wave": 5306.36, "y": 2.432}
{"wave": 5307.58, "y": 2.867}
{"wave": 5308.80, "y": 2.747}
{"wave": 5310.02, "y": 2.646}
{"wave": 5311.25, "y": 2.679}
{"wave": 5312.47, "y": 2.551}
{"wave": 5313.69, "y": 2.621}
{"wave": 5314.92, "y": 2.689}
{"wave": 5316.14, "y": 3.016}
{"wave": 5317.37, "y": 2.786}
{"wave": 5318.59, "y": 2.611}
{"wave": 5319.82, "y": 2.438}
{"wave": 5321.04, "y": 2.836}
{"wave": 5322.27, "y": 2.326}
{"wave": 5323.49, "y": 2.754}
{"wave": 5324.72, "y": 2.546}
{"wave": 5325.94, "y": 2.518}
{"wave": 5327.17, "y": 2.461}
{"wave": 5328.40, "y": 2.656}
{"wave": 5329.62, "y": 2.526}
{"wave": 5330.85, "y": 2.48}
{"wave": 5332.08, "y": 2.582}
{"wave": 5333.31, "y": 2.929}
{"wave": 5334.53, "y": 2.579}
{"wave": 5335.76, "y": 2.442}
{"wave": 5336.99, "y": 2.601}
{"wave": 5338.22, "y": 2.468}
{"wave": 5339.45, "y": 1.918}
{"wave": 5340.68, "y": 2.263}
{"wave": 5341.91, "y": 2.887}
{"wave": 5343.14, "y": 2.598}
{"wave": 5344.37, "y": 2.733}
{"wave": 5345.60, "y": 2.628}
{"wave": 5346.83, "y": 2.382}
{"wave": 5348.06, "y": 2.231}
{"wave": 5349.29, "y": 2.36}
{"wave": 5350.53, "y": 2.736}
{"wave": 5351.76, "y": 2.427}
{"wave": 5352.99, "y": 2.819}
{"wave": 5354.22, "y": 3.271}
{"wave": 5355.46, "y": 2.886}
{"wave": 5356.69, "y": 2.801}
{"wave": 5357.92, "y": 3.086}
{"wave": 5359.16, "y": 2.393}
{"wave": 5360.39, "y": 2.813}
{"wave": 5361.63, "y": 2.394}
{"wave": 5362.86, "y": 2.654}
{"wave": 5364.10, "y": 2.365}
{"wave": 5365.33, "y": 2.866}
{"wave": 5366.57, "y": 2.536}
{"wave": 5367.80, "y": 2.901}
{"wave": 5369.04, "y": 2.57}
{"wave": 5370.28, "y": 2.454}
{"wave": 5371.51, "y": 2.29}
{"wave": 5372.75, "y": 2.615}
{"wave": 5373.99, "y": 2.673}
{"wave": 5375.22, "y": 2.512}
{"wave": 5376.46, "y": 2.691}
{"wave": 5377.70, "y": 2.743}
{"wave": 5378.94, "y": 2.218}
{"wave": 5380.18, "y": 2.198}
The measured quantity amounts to 1.1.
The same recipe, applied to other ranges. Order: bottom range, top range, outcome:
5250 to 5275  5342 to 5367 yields 1.20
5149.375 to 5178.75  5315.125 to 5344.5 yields 1.22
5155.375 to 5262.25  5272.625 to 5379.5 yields 1.13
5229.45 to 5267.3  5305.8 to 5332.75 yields 1.09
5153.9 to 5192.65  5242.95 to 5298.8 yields 1.11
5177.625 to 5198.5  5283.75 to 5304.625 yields 1.15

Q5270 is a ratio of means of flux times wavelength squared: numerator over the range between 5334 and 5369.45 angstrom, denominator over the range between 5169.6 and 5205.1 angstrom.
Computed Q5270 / 1.2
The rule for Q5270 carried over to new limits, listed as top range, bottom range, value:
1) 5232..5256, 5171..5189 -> 1.18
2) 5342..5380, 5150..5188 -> 1.23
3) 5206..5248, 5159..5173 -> 1.19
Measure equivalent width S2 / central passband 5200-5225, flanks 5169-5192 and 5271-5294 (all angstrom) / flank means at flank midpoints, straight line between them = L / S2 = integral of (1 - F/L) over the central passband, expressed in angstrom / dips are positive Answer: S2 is -1.4 angstrom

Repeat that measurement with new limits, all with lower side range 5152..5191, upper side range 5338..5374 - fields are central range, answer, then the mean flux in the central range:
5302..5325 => -1.2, 2.66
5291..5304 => 0.0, 2.5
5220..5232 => 0.1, 2.36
